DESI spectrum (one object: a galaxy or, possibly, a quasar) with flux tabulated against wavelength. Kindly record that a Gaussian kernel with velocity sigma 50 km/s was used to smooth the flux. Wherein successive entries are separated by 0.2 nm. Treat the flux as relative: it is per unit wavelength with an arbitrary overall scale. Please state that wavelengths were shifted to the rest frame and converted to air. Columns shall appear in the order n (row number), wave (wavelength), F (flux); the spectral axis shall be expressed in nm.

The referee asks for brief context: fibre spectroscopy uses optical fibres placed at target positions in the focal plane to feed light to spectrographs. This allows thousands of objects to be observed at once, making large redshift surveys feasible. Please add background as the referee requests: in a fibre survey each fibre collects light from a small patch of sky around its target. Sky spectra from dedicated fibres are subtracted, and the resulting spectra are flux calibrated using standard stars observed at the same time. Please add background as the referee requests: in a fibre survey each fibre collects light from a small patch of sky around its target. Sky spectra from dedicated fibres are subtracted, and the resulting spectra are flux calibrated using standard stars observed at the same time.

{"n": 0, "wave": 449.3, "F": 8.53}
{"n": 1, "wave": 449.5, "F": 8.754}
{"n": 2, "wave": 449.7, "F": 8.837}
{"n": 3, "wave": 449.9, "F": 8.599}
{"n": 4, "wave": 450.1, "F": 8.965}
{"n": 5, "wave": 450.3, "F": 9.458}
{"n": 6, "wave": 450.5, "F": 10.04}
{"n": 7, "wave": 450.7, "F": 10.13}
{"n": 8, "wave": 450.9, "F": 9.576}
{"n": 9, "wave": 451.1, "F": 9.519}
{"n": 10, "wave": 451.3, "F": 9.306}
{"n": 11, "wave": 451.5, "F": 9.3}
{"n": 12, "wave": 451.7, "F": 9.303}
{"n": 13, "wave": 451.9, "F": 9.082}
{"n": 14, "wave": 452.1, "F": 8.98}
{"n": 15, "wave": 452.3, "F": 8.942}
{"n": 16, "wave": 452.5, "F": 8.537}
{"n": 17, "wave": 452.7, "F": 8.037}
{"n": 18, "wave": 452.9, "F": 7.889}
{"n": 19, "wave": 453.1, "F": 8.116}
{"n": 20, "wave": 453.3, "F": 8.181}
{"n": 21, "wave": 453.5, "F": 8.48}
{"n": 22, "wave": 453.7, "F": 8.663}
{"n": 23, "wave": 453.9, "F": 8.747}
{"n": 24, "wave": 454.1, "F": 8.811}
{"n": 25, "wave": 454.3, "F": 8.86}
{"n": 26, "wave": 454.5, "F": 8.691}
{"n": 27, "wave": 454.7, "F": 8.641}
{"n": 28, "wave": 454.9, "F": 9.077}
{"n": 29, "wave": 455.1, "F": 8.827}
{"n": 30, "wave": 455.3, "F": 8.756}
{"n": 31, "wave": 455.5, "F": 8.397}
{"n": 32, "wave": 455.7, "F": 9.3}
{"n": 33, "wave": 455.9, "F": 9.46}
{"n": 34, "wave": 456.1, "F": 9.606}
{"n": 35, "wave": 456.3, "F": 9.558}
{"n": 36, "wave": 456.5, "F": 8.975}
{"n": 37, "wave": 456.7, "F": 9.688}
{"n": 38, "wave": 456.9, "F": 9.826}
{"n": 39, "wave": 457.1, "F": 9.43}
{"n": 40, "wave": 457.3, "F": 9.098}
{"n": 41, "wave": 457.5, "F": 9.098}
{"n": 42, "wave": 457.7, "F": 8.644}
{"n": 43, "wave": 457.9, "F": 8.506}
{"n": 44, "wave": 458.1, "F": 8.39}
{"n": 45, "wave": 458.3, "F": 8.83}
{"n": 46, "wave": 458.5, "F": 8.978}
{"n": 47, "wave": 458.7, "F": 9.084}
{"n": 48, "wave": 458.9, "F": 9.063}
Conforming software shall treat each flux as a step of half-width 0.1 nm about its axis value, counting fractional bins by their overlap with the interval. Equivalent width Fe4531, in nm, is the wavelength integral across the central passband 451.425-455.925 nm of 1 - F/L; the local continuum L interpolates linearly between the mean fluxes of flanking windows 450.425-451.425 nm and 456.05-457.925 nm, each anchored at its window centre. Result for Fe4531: 0.37 nm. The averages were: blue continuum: 9.7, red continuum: 9.26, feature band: 8.73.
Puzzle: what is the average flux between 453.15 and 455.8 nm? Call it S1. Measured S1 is 8.71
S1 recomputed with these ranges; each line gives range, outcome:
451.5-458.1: 8.88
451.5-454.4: 8.64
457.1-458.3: 8.81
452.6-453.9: 8.27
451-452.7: 9.06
